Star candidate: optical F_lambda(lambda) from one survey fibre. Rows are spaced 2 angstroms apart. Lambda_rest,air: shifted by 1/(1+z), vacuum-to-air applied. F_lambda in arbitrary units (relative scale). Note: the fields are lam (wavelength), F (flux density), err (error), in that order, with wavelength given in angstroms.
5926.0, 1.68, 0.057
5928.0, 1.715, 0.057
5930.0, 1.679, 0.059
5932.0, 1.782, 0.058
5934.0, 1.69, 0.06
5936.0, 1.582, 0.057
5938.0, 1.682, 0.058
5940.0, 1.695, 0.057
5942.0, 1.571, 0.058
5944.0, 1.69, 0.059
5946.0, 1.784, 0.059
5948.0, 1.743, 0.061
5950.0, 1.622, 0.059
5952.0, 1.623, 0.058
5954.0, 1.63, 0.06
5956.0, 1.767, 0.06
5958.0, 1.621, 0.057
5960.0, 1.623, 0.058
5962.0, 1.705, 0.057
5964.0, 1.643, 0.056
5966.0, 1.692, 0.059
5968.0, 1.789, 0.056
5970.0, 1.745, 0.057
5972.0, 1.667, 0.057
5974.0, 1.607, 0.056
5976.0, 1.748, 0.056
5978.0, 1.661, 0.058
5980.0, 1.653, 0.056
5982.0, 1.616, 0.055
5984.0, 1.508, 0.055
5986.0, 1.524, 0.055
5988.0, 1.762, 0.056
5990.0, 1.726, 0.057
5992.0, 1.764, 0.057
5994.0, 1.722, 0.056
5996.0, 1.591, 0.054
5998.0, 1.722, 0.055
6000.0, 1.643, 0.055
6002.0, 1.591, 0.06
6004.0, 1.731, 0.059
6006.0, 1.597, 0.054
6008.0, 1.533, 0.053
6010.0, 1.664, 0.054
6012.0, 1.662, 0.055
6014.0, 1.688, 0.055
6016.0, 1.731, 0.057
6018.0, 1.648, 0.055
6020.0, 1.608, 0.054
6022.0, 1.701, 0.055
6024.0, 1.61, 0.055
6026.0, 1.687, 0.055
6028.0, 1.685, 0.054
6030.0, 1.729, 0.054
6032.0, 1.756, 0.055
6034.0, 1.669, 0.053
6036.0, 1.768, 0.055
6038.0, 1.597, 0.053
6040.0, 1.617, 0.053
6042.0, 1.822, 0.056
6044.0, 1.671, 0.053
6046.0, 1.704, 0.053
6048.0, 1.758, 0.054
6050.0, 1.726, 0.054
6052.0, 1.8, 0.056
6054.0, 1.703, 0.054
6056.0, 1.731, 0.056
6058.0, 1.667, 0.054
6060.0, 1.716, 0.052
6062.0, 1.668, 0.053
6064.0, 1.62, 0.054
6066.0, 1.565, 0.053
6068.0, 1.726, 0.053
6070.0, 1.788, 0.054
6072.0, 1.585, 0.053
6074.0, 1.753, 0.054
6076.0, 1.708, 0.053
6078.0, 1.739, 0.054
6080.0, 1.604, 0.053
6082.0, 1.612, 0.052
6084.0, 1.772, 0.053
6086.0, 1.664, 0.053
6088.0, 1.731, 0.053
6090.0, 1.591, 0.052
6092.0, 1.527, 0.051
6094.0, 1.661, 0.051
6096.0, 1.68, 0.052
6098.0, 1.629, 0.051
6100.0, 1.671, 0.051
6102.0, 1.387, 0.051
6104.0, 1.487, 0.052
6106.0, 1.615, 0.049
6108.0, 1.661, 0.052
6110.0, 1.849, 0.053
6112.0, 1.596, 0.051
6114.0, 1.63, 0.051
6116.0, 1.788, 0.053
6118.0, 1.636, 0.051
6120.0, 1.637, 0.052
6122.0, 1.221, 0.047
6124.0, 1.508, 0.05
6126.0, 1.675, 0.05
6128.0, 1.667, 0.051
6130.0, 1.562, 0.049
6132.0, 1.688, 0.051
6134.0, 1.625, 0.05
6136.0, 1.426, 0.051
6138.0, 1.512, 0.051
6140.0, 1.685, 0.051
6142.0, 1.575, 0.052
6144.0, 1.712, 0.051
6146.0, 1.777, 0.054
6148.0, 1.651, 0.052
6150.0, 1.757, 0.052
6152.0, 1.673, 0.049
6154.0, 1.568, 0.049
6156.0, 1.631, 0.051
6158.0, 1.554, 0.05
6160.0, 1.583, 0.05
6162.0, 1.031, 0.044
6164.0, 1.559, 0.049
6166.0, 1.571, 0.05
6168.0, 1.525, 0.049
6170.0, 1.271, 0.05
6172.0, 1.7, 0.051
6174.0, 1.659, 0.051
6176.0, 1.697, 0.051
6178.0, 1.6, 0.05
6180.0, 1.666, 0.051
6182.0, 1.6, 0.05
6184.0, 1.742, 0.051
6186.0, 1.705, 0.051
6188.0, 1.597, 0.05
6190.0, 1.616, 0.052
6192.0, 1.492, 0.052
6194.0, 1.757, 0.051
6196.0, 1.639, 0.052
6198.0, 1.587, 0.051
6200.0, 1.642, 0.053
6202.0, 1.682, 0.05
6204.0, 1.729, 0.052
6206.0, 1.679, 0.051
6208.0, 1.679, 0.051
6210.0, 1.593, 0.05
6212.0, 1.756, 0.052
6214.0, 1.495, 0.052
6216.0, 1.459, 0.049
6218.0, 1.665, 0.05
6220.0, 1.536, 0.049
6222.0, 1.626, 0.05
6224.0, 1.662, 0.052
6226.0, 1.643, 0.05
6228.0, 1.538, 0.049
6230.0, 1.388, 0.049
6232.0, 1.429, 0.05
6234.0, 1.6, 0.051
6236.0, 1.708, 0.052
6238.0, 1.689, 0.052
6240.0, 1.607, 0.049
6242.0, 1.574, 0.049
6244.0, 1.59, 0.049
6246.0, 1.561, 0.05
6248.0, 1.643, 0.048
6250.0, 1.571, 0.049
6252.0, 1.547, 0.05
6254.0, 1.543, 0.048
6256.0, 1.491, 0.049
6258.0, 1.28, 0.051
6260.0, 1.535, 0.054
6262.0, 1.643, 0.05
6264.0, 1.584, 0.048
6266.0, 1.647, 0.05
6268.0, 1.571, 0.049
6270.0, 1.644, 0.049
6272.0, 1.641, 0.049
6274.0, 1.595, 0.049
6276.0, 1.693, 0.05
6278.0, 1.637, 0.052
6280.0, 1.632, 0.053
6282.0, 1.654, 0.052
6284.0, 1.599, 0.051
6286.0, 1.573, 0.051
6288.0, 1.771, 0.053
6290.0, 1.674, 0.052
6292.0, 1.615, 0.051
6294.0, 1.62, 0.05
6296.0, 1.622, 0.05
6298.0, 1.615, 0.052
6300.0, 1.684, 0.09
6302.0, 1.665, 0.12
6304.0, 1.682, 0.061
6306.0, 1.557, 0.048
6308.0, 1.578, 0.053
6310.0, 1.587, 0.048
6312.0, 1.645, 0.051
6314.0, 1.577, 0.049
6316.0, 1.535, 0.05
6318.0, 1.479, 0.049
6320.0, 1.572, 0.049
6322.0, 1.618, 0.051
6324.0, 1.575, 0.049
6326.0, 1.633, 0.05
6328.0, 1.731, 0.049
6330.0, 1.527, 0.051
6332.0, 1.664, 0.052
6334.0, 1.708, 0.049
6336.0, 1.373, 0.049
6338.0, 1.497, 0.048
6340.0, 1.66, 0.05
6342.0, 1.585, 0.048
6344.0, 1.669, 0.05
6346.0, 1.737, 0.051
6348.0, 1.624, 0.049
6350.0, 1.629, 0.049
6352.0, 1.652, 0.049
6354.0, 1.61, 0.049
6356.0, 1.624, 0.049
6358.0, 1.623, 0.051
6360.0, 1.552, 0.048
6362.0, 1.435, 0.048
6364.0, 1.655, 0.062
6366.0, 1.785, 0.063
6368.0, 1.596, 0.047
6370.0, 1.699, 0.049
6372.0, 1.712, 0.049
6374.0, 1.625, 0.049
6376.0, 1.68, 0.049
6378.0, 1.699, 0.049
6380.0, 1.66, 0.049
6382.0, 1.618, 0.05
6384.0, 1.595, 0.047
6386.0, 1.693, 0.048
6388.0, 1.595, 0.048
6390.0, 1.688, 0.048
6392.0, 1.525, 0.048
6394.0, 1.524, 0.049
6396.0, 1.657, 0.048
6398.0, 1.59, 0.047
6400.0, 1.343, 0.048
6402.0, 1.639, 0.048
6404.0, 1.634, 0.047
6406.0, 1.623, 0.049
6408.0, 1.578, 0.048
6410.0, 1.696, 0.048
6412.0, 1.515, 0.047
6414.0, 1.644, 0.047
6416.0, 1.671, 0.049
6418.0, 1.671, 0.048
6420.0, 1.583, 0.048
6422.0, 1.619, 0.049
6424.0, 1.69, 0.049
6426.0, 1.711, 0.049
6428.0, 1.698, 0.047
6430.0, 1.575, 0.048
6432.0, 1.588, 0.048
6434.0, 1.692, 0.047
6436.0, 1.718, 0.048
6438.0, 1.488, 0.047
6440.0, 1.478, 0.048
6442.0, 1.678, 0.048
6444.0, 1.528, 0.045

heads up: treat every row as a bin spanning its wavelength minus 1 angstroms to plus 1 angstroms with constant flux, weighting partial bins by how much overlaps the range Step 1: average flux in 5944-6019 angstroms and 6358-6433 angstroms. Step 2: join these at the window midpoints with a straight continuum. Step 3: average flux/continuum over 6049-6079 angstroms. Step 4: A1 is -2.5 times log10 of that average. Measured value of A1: -0.03 mag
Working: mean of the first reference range 1.67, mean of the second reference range 1.62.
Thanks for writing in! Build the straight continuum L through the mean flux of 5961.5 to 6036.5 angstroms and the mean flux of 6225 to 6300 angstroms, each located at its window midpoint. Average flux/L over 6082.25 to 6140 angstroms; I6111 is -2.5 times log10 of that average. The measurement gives 0.02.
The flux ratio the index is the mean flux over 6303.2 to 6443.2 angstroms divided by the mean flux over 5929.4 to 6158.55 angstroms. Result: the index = 0.97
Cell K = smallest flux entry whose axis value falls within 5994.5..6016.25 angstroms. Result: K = 1.533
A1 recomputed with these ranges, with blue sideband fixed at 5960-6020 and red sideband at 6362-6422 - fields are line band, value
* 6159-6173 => 0.13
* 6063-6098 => -0.01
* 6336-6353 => 0.01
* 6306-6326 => 0.04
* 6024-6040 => -0.02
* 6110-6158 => 0.02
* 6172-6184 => -0.01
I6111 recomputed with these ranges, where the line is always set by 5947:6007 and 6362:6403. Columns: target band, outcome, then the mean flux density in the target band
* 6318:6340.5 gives 0.027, 1.59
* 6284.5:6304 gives -0.010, 1.65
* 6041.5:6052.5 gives -0.052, 1.74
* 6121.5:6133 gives 0.056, 1.57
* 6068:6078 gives -0.036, 1.71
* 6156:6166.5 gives 0.124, 1.47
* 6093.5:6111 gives 0.019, 1.63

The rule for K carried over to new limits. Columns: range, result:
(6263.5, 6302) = 1.571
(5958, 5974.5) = 1.607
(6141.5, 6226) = 1.031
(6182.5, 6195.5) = 1.492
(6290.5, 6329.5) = 1.479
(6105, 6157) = 1.221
